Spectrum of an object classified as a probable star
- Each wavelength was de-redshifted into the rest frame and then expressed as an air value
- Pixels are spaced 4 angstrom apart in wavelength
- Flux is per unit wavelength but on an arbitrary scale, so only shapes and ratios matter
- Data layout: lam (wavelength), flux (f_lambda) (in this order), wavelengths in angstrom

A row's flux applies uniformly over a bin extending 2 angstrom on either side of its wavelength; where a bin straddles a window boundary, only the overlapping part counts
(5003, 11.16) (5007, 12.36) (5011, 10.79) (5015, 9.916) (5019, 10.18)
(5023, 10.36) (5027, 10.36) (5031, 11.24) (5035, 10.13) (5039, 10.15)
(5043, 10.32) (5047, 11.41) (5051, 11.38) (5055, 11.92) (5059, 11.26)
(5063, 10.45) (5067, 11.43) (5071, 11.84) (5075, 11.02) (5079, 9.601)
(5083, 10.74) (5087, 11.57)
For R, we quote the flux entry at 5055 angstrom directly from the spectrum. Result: 11.92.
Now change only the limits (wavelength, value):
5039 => 10.15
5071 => 11.84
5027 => 10.36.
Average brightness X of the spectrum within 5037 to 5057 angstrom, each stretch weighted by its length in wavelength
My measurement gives 11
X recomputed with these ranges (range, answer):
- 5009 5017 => 10.4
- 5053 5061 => 11.6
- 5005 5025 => 10.7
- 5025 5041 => 10.5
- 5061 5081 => 10.9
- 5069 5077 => 11.4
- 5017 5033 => 10.5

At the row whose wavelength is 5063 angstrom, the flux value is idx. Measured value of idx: 10.45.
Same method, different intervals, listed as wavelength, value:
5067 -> 11.43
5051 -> 11.38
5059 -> 11.26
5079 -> 9.601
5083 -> 10.74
